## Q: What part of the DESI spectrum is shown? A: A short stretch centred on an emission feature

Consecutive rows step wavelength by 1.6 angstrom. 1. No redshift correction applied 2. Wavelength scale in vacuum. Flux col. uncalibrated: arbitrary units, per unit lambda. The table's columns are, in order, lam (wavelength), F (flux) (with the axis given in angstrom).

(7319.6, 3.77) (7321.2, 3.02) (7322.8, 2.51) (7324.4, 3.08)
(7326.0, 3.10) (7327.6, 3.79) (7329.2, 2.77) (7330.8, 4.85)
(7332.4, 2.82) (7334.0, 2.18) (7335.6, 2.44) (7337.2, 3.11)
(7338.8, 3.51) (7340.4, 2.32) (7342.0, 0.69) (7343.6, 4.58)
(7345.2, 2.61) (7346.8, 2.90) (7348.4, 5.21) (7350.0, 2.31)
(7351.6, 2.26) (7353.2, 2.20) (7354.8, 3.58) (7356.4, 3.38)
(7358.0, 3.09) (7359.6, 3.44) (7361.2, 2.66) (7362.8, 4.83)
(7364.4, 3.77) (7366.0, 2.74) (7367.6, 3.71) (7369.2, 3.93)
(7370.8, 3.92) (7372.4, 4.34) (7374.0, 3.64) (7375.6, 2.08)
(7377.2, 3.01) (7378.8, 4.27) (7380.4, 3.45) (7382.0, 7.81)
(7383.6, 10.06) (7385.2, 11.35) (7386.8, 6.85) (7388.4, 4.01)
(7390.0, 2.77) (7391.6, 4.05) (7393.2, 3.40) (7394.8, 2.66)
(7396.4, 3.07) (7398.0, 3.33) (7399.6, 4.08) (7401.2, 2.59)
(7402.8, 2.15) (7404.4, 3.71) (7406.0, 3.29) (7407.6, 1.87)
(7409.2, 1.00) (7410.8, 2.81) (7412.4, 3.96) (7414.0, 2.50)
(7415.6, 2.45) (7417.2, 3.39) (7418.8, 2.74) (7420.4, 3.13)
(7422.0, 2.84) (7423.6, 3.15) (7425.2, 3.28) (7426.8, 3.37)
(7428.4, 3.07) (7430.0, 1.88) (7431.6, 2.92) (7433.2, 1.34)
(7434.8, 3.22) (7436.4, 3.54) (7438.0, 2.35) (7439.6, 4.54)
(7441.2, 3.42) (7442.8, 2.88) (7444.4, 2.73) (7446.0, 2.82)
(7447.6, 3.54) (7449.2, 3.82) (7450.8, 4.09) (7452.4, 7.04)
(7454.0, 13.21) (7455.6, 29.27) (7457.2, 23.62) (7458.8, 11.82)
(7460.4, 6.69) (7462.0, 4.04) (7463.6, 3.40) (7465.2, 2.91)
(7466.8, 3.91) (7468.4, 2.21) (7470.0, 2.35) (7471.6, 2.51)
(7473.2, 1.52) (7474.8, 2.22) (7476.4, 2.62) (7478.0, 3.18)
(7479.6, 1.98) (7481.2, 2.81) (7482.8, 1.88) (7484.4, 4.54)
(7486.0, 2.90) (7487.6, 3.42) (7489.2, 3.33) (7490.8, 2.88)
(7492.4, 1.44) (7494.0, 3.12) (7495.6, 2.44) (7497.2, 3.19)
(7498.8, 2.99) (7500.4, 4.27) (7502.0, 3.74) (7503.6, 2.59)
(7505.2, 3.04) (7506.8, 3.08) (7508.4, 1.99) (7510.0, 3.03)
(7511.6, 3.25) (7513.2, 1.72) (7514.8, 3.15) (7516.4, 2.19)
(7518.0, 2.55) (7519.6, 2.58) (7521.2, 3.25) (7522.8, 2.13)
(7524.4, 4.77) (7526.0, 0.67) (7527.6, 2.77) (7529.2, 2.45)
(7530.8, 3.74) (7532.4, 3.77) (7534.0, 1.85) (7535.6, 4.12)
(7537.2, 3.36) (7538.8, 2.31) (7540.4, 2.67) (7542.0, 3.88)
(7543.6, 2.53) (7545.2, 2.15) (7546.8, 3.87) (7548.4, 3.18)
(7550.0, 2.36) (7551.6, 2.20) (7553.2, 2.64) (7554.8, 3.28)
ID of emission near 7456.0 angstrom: [O III] 5007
